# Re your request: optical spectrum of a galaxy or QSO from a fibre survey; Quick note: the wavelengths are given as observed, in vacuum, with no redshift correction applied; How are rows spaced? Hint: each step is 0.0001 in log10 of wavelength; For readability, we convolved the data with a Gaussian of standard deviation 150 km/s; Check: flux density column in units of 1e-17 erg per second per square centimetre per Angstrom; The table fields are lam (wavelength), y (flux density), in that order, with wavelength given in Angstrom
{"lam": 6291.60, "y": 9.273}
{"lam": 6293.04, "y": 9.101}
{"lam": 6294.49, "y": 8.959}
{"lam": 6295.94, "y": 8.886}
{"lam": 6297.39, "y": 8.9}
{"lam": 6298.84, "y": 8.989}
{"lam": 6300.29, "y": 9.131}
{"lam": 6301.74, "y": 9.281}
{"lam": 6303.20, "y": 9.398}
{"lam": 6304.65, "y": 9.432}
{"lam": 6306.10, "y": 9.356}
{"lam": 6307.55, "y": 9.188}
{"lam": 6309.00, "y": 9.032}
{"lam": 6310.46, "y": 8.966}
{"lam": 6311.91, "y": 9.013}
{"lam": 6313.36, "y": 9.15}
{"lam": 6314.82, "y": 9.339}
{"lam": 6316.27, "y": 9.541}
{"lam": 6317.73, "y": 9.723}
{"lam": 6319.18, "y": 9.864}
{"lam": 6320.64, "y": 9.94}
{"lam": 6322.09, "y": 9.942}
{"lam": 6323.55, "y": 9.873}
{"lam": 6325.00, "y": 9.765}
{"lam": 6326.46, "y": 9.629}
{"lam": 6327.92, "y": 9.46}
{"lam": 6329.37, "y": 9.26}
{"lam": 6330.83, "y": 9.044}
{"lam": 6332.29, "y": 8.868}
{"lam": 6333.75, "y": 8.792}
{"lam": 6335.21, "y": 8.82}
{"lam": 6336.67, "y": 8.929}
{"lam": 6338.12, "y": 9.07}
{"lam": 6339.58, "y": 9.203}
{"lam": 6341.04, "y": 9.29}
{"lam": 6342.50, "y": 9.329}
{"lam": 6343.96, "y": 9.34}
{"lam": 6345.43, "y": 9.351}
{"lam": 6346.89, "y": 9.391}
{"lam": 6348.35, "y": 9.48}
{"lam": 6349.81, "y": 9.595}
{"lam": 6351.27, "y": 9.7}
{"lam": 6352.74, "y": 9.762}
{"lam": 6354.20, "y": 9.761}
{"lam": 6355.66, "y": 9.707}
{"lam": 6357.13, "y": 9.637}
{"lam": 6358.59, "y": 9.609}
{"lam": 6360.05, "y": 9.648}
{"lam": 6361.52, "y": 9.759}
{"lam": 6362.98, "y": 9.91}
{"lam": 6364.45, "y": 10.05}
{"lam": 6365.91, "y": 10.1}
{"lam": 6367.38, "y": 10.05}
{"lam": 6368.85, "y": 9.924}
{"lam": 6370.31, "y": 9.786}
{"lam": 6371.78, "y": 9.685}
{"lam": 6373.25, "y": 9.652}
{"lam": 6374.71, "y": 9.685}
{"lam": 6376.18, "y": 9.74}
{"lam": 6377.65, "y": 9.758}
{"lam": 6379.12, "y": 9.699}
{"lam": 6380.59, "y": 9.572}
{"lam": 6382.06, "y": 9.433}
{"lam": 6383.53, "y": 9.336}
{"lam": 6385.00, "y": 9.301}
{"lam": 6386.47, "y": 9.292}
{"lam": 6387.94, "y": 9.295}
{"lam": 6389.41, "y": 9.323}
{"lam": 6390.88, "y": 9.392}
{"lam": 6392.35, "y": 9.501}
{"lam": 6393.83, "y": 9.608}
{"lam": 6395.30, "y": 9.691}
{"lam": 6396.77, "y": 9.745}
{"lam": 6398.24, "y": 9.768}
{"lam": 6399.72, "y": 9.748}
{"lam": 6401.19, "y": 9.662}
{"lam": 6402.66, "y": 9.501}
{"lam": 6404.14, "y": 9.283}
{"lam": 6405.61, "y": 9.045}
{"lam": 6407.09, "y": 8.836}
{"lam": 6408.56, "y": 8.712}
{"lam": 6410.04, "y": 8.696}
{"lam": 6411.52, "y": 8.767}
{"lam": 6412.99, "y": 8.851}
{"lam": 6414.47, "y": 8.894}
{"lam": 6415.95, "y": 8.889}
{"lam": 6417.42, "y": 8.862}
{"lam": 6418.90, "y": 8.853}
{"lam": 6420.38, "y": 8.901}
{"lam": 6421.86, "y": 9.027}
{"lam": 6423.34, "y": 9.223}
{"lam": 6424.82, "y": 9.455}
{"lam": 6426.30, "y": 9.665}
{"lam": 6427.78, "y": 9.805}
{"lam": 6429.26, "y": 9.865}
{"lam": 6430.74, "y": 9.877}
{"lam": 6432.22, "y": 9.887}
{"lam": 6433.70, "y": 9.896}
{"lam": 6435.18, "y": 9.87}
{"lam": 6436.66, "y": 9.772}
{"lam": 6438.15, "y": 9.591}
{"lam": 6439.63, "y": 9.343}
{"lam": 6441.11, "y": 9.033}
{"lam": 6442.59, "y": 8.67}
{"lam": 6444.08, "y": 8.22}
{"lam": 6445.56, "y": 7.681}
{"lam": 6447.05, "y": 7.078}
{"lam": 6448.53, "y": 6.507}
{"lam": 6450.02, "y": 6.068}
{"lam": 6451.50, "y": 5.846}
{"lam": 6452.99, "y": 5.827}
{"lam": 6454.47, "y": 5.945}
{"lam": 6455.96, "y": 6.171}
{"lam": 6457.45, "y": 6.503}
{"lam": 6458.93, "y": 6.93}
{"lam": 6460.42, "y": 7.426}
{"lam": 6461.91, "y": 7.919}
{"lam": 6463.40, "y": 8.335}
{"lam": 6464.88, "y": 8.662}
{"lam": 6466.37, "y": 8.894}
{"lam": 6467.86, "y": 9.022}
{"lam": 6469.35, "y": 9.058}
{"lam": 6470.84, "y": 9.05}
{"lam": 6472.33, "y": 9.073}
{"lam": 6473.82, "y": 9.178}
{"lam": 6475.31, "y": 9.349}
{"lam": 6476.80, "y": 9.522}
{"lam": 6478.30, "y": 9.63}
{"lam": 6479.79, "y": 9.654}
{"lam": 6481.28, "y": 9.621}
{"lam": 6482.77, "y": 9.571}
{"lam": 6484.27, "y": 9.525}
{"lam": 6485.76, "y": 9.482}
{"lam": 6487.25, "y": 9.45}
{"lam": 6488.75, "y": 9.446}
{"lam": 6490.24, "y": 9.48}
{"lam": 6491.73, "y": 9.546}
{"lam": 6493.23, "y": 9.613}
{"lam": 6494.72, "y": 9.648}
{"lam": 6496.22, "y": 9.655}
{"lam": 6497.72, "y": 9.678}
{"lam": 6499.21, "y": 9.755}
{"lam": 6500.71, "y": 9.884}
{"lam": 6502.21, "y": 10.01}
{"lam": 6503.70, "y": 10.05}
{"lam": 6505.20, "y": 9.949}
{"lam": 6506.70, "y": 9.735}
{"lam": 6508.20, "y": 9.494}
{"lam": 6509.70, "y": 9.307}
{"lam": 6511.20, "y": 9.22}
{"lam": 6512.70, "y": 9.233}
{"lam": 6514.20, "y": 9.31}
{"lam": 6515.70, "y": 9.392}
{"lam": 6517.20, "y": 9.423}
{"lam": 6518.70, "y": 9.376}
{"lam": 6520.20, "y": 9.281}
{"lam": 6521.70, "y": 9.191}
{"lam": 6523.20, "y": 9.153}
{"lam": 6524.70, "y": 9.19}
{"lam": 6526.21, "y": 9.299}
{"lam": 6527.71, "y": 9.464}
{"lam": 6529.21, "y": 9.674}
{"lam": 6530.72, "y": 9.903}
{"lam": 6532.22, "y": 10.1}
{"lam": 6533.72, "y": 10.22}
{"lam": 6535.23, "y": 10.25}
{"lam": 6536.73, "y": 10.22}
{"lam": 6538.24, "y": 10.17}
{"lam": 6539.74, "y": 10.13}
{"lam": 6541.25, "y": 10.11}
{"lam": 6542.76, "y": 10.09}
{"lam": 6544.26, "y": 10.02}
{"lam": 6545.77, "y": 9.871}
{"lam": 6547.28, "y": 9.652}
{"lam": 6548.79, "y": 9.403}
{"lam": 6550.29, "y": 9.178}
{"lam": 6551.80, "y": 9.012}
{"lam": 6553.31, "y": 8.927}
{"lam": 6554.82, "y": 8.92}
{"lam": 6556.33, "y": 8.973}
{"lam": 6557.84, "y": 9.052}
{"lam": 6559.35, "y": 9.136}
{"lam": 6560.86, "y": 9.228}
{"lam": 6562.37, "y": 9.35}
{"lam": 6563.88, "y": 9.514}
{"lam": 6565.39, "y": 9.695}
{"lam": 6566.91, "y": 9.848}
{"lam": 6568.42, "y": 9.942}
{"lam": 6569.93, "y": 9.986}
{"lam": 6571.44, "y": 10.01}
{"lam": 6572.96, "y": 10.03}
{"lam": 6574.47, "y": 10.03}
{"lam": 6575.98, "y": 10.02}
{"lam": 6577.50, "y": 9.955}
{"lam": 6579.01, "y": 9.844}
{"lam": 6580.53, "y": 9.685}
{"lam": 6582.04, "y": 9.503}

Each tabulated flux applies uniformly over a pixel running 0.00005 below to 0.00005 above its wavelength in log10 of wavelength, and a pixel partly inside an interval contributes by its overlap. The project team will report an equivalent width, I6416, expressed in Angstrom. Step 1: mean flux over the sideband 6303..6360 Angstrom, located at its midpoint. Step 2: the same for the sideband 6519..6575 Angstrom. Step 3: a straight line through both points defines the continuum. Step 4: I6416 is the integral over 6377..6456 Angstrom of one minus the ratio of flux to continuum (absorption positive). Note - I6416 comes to 4.7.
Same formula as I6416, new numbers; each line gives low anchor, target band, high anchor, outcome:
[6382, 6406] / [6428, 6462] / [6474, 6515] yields 5.4 Angstrom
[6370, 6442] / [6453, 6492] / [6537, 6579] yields 3.6 Angstrom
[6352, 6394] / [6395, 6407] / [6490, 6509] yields 0.2 Angstrom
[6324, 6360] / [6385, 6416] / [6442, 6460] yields -5.0 Angstrom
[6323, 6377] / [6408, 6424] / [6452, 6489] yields 0.2 Angstrom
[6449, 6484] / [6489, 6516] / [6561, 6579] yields -2.7 Angstrom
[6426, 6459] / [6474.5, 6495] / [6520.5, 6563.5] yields -1.8 Angstrom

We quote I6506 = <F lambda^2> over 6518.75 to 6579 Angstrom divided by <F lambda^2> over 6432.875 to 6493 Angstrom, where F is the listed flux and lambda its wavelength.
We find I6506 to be 1.16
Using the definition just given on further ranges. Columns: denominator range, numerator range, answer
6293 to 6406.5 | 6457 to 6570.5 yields 1.05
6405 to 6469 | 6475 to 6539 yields 1.16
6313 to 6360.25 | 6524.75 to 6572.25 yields 1.09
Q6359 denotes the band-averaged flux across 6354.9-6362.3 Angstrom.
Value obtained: 9.68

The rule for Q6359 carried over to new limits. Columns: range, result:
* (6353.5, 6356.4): 9.72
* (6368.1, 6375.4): 9.75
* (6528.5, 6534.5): 9.97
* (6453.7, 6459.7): 6.39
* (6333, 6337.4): 8.86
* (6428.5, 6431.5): 9.88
